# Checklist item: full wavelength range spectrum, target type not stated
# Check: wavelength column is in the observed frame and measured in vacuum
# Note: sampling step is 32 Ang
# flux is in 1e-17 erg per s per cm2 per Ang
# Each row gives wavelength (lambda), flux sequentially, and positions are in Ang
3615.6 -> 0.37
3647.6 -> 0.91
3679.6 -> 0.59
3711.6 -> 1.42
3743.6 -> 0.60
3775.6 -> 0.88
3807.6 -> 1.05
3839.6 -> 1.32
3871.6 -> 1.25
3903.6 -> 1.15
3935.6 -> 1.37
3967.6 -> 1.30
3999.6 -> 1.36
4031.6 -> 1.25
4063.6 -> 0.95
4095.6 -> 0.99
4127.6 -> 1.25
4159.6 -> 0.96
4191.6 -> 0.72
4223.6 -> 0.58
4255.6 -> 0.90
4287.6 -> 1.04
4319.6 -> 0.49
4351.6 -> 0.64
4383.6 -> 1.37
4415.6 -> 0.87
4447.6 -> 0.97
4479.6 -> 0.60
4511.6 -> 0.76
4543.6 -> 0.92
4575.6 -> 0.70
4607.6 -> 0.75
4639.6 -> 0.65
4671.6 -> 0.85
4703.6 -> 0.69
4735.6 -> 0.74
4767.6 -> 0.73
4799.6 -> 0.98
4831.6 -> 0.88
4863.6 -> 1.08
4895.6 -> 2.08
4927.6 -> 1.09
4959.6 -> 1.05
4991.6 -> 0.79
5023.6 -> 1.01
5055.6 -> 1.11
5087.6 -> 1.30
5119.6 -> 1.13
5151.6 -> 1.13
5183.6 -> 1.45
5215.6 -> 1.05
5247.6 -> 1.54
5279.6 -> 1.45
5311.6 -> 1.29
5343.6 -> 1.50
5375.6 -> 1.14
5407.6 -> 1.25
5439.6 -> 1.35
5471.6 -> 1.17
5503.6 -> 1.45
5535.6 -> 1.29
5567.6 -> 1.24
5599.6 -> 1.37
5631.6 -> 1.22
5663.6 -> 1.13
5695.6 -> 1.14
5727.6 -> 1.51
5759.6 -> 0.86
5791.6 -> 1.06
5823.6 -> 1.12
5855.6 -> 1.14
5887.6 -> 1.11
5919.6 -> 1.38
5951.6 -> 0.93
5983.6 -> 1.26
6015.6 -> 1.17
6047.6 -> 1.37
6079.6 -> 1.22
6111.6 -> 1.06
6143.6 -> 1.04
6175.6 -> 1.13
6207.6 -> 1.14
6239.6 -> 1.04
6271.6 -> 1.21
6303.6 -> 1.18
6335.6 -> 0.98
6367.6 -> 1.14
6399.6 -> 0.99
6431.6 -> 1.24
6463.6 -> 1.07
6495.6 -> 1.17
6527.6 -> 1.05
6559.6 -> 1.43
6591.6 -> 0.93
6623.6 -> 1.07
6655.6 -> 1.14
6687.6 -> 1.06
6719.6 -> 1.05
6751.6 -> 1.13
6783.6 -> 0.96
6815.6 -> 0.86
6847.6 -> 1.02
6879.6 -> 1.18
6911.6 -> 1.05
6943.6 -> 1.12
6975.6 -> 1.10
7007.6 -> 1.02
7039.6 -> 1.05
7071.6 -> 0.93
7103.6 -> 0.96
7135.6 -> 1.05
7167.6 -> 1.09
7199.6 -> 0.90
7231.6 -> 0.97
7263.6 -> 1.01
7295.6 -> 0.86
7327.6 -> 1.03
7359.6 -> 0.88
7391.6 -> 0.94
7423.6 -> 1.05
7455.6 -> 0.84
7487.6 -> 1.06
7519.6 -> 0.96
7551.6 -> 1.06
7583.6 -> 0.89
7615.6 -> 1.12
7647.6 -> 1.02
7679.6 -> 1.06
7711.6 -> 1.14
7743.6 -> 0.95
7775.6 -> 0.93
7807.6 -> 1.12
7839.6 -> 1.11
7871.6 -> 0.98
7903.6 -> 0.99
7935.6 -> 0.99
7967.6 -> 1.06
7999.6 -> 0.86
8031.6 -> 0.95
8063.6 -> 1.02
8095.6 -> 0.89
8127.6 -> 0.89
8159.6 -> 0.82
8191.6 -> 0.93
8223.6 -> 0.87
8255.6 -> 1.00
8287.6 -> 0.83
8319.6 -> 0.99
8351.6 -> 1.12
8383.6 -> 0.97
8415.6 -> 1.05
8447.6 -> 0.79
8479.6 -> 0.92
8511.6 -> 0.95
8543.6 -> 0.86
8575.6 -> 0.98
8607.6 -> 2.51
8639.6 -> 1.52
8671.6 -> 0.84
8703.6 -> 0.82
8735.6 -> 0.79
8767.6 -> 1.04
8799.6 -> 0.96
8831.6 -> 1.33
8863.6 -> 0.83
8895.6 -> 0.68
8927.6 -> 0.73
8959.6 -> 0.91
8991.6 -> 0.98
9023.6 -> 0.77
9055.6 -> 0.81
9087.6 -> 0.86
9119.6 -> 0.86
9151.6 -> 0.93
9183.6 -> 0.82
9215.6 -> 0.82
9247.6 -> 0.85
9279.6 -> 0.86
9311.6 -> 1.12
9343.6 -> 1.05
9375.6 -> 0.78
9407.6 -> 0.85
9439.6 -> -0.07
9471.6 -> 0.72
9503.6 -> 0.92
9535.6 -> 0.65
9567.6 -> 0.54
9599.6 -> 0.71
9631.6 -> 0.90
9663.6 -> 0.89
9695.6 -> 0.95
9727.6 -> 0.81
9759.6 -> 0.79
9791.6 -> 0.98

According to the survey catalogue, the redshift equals 0.31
